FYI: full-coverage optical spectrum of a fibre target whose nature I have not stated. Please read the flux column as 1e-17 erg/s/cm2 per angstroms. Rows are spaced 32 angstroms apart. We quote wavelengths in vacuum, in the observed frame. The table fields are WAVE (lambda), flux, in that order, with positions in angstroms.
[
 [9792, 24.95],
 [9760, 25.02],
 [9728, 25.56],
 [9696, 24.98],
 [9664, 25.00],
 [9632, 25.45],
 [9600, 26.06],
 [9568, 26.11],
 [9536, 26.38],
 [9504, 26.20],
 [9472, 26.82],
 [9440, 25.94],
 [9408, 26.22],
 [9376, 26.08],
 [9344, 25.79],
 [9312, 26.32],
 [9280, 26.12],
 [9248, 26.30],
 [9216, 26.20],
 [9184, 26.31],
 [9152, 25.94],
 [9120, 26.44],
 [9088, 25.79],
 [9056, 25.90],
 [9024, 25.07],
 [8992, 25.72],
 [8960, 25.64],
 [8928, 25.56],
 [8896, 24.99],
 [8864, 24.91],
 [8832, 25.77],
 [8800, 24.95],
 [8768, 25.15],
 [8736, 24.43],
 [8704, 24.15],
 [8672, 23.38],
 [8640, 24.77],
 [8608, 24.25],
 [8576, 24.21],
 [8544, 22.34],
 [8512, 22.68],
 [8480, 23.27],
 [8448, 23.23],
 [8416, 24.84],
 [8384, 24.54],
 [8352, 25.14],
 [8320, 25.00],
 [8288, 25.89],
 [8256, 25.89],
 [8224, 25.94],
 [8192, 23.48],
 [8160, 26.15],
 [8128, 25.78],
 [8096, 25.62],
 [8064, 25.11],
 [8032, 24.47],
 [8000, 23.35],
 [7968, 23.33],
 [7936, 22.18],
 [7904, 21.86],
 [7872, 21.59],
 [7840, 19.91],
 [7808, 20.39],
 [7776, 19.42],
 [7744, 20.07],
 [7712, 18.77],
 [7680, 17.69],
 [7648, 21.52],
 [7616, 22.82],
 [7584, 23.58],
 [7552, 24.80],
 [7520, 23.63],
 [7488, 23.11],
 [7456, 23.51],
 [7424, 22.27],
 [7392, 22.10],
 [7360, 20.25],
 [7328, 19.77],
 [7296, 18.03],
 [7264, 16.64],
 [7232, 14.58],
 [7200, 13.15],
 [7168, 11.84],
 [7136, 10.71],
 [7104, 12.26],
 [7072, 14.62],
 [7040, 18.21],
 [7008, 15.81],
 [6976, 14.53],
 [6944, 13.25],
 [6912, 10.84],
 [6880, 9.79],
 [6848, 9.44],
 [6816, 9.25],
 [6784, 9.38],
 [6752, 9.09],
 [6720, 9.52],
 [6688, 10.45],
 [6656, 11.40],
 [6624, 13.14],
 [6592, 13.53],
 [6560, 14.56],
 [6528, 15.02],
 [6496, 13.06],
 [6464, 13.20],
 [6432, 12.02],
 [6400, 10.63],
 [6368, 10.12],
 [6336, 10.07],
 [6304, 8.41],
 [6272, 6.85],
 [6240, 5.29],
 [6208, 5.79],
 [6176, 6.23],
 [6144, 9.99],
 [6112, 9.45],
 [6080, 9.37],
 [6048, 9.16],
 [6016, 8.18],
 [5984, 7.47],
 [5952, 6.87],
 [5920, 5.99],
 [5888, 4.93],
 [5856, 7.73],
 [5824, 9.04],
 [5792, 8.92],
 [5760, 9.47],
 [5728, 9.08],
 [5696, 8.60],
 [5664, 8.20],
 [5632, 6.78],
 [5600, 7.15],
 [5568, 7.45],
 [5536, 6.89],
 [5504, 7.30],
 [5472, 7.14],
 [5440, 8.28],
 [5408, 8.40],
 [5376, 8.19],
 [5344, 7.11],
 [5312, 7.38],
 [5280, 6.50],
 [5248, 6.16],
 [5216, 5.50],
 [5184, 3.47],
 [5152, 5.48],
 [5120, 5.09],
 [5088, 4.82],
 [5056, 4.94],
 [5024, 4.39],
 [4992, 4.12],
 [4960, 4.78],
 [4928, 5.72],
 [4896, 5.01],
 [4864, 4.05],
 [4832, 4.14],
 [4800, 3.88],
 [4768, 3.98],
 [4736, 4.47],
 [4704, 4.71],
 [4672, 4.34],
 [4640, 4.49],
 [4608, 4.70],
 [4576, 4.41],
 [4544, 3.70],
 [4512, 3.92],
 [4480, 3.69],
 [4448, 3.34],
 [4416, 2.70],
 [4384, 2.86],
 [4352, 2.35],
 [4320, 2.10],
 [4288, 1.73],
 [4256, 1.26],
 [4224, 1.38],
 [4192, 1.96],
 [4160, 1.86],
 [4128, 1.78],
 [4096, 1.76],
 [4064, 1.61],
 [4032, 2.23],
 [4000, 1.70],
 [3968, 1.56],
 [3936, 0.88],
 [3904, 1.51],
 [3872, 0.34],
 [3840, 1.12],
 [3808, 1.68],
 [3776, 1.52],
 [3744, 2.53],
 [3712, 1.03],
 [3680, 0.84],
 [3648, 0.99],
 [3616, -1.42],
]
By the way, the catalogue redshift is 0.000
